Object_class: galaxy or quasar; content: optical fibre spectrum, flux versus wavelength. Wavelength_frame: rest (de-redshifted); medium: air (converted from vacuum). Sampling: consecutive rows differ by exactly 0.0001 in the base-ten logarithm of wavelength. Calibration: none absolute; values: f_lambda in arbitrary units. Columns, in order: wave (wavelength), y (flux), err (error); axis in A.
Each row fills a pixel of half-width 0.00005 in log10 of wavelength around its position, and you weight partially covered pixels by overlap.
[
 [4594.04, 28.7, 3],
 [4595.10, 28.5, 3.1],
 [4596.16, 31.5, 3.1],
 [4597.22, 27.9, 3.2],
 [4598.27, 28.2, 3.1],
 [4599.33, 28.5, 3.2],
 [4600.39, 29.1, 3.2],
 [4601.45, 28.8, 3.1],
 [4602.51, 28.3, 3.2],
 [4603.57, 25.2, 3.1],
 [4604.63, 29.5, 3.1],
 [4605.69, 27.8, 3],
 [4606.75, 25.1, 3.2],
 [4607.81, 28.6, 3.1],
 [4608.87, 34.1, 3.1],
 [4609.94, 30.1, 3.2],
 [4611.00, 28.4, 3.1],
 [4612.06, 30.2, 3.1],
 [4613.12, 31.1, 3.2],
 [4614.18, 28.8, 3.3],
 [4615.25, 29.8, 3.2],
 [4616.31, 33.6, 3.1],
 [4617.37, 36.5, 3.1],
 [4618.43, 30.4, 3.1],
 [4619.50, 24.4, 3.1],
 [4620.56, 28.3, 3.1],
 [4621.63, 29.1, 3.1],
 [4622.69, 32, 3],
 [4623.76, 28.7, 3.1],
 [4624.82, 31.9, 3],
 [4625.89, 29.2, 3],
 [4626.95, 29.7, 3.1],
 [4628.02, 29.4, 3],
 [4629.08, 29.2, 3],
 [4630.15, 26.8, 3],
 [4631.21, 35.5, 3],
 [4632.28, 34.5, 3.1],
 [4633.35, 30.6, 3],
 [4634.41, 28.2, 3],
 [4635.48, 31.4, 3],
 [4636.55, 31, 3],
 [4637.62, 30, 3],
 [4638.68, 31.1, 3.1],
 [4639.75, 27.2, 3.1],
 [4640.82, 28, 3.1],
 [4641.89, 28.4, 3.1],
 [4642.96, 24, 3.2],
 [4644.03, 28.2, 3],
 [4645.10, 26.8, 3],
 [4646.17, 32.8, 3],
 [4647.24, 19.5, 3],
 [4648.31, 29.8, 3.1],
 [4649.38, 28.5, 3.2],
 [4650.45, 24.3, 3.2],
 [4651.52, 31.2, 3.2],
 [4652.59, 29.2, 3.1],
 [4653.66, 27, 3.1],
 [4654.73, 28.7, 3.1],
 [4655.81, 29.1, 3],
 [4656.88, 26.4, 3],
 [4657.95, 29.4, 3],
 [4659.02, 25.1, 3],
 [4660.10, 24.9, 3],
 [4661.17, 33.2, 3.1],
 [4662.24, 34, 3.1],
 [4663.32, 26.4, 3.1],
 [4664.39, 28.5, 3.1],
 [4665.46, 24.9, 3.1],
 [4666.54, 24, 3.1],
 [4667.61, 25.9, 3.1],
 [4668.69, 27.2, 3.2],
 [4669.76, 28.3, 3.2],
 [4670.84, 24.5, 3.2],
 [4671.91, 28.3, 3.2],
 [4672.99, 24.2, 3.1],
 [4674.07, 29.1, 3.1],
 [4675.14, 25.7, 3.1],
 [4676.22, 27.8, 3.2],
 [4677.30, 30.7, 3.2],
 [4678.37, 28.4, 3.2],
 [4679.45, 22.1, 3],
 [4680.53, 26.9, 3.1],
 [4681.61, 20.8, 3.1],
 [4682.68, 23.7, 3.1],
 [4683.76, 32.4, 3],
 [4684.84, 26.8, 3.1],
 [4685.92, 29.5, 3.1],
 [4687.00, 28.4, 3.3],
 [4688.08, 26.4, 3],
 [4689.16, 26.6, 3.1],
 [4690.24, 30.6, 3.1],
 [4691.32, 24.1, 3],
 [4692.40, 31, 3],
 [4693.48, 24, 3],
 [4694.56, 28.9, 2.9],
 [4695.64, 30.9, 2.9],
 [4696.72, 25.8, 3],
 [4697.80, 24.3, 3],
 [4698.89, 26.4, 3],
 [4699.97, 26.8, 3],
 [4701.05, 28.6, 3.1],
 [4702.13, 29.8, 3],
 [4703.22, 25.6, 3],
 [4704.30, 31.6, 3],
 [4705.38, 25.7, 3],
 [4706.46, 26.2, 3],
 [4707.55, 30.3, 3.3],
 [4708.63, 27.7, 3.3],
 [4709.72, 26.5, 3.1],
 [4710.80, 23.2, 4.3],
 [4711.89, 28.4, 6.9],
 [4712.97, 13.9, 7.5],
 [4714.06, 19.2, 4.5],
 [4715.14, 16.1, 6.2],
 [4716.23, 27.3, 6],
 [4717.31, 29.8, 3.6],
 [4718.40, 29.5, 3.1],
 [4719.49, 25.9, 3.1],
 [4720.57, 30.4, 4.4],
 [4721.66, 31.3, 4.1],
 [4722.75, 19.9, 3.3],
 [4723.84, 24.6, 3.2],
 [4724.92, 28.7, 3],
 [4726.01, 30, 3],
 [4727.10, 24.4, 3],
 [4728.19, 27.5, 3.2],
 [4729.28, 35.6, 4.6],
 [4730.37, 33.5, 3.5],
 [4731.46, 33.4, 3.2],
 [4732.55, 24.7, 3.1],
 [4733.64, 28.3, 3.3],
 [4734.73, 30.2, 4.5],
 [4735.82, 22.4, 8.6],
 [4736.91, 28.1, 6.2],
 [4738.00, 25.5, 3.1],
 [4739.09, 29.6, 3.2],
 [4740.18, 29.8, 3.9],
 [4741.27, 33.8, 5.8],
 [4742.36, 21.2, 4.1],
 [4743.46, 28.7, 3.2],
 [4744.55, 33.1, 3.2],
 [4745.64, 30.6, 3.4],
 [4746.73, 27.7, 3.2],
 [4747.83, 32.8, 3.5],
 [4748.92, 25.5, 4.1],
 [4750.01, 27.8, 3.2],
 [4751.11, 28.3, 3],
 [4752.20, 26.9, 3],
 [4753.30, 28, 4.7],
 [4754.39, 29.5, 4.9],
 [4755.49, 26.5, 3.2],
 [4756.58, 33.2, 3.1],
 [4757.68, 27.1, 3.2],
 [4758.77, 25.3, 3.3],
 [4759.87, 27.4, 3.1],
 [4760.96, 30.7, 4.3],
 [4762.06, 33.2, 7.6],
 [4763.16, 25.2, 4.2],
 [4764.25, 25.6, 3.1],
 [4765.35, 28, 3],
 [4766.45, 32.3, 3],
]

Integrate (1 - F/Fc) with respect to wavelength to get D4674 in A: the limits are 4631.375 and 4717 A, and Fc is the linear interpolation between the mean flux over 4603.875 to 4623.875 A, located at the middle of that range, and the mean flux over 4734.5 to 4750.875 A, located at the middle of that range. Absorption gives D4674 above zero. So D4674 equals 5.5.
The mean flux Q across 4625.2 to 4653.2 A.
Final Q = 29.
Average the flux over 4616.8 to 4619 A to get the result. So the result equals 33.3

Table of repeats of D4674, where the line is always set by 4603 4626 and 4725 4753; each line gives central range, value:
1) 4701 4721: 2.0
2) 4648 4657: 0.3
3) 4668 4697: 2.0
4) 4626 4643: -0.2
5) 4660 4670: 0.5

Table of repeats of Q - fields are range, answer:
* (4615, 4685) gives 28.4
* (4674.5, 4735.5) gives 27.1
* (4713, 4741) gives 27.2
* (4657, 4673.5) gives 27.2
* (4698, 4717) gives 25.5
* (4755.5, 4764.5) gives 28.5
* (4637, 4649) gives 27.8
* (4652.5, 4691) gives 27.3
